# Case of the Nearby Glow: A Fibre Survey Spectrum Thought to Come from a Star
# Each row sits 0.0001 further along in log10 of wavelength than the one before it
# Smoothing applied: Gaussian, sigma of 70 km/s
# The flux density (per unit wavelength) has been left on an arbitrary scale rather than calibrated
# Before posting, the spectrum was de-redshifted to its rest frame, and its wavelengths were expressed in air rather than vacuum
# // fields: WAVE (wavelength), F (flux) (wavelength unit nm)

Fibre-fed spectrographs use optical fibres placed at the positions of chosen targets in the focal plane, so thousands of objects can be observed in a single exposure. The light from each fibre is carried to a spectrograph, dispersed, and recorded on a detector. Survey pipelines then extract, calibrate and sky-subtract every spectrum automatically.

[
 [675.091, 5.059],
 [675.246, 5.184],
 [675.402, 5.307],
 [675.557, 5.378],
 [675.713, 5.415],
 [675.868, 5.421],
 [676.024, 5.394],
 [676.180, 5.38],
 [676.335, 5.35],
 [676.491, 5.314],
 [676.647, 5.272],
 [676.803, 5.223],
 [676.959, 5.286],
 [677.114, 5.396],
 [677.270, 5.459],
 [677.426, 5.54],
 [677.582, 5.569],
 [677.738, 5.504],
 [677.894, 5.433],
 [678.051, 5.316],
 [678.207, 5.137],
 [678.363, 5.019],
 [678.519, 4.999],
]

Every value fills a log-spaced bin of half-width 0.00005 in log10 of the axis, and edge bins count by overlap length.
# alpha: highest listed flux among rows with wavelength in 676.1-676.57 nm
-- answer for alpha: 5.38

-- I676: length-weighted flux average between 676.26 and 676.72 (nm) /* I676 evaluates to 5.31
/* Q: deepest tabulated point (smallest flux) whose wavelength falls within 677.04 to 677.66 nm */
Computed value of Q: 5.396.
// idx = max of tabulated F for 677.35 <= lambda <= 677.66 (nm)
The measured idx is 5.569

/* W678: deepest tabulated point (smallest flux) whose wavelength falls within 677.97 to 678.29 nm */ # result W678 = 5.137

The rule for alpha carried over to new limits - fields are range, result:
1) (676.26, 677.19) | 5.396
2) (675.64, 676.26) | 5.421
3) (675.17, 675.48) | 5.307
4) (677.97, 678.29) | 5.316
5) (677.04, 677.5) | 5.54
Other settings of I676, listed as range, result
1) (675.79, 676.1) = 5.41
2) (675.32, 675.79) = 5.36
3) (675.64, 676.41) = 5.4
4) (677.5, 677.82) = 5.54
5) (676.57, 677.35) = 5.33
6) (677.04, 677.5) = 5.46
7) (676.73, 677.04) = 5.27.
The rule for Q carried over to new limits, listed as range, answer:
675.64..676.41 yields 5.35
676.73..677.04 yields 5.223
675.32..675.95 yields 5.307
